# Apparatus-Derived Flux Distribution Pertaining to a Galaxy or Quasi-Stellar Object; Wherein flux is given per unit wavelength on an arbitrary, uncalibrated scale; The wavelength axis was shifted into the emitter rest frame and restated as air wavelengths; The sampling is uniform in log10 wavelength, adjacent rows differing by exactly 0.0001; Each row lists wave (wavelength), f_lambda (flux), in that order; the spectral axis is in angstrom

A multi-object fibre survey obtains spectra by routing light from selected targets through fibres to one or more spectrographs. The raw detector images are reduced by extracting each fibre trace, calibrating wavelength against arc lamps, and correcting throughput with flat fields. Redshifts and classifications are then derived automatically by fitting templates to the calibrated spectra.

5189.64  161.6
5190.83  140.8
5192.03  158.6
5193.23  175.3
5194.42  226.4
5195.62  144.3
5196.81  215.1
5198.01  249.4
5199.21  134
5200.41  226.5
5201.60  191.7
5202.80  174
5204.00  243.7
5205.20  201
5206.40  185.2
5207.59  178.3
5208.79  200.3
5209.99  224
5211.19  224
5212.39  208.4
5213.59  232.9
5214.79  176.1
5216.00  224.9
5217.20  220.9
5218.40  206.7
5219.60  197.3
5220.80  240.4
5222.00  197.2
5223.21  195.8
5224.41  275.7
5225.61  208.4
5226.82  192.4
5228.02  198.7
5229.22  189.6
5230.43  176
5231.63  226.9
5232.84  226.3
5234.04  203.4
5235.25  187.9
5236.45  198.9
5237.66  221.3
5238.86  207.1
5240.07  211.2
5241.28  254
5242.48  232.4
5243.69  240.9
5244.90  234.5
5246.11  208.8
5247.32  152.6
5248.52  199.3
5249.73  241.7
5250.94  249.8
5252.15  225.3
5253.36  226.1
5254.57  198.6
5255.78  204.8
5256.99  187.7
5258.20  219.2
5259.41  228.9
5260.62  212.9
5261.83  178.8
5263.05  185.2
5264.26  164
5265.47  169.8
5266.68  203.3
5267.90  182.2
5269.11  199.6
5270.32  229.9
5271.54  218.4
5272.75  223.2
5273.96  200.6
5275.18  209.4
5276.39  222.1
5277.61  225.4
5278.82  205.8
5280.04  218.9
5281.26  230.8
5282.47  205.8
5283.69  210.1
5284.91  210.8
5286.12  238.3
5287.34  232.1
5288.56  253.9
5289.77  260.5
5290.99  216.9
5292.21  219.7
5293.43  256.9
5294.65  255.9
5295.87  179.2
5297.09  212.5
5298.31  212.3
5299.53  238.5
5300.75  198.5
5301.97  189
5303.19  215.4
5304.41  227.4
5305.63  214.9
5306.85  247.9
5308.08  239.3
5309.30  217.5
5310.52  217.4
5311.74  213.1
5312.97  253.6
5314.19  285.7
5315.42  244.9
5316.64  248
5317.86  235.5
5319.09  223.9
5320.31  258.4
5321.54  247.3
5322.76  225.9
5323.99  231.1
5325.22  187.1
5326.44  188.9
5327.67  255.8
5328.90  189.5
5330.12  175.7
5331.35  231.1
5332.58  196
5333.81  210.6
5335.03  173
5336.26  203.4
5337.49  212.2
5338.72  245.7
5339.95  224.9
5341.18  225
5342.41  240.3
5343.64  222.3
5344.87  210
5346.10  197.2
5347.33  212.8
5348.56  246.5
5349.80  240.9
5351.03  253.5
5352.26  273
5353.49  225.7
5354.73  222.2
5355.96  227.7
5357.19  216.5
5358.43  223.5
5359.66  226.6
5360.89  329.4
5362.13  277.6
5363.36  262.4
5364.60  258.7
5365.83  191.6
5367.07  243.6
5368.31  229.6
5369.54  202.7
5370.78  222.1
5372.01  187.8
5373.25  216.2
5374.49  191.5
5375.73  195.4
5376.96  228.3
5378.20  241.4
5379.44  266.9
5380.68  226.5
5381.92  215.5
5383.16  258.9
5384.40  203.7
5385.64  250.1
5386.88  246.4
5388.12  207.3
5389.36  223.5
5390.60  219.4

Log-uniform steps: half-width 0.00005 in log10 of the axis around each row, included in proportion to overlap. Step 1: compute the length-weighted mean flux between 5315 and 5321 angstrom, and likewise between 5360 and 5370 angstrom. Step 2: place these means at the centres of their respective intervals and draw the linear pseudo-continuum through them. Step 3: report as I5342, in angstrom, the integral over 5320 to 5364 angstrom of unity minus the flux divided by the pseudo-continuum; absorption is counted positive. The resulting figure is 3.4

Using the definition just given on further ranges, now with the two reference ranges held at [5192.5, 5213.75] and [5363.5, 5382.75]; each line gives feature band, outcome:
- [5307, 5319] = -1.3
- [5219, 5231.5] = -0.2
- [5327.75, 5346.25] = 0.5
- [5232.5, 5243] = -0.5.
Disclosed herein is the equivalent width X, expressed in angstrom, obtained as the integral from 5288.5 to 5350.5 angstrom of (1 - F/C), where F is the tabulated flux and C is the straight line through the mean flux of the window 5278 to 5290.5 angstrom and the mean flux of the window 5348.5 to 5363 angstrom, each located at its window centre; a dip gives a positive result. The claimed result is 3.33 angstrom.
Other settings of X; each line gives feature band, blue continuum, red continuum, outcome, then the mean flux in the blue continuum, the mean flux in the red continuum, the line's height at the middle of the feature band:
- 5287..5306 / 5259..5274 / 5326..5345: -1.7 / 199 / 213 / 205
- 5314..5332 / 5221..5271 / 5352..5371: 0.1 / 209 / 239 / 229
